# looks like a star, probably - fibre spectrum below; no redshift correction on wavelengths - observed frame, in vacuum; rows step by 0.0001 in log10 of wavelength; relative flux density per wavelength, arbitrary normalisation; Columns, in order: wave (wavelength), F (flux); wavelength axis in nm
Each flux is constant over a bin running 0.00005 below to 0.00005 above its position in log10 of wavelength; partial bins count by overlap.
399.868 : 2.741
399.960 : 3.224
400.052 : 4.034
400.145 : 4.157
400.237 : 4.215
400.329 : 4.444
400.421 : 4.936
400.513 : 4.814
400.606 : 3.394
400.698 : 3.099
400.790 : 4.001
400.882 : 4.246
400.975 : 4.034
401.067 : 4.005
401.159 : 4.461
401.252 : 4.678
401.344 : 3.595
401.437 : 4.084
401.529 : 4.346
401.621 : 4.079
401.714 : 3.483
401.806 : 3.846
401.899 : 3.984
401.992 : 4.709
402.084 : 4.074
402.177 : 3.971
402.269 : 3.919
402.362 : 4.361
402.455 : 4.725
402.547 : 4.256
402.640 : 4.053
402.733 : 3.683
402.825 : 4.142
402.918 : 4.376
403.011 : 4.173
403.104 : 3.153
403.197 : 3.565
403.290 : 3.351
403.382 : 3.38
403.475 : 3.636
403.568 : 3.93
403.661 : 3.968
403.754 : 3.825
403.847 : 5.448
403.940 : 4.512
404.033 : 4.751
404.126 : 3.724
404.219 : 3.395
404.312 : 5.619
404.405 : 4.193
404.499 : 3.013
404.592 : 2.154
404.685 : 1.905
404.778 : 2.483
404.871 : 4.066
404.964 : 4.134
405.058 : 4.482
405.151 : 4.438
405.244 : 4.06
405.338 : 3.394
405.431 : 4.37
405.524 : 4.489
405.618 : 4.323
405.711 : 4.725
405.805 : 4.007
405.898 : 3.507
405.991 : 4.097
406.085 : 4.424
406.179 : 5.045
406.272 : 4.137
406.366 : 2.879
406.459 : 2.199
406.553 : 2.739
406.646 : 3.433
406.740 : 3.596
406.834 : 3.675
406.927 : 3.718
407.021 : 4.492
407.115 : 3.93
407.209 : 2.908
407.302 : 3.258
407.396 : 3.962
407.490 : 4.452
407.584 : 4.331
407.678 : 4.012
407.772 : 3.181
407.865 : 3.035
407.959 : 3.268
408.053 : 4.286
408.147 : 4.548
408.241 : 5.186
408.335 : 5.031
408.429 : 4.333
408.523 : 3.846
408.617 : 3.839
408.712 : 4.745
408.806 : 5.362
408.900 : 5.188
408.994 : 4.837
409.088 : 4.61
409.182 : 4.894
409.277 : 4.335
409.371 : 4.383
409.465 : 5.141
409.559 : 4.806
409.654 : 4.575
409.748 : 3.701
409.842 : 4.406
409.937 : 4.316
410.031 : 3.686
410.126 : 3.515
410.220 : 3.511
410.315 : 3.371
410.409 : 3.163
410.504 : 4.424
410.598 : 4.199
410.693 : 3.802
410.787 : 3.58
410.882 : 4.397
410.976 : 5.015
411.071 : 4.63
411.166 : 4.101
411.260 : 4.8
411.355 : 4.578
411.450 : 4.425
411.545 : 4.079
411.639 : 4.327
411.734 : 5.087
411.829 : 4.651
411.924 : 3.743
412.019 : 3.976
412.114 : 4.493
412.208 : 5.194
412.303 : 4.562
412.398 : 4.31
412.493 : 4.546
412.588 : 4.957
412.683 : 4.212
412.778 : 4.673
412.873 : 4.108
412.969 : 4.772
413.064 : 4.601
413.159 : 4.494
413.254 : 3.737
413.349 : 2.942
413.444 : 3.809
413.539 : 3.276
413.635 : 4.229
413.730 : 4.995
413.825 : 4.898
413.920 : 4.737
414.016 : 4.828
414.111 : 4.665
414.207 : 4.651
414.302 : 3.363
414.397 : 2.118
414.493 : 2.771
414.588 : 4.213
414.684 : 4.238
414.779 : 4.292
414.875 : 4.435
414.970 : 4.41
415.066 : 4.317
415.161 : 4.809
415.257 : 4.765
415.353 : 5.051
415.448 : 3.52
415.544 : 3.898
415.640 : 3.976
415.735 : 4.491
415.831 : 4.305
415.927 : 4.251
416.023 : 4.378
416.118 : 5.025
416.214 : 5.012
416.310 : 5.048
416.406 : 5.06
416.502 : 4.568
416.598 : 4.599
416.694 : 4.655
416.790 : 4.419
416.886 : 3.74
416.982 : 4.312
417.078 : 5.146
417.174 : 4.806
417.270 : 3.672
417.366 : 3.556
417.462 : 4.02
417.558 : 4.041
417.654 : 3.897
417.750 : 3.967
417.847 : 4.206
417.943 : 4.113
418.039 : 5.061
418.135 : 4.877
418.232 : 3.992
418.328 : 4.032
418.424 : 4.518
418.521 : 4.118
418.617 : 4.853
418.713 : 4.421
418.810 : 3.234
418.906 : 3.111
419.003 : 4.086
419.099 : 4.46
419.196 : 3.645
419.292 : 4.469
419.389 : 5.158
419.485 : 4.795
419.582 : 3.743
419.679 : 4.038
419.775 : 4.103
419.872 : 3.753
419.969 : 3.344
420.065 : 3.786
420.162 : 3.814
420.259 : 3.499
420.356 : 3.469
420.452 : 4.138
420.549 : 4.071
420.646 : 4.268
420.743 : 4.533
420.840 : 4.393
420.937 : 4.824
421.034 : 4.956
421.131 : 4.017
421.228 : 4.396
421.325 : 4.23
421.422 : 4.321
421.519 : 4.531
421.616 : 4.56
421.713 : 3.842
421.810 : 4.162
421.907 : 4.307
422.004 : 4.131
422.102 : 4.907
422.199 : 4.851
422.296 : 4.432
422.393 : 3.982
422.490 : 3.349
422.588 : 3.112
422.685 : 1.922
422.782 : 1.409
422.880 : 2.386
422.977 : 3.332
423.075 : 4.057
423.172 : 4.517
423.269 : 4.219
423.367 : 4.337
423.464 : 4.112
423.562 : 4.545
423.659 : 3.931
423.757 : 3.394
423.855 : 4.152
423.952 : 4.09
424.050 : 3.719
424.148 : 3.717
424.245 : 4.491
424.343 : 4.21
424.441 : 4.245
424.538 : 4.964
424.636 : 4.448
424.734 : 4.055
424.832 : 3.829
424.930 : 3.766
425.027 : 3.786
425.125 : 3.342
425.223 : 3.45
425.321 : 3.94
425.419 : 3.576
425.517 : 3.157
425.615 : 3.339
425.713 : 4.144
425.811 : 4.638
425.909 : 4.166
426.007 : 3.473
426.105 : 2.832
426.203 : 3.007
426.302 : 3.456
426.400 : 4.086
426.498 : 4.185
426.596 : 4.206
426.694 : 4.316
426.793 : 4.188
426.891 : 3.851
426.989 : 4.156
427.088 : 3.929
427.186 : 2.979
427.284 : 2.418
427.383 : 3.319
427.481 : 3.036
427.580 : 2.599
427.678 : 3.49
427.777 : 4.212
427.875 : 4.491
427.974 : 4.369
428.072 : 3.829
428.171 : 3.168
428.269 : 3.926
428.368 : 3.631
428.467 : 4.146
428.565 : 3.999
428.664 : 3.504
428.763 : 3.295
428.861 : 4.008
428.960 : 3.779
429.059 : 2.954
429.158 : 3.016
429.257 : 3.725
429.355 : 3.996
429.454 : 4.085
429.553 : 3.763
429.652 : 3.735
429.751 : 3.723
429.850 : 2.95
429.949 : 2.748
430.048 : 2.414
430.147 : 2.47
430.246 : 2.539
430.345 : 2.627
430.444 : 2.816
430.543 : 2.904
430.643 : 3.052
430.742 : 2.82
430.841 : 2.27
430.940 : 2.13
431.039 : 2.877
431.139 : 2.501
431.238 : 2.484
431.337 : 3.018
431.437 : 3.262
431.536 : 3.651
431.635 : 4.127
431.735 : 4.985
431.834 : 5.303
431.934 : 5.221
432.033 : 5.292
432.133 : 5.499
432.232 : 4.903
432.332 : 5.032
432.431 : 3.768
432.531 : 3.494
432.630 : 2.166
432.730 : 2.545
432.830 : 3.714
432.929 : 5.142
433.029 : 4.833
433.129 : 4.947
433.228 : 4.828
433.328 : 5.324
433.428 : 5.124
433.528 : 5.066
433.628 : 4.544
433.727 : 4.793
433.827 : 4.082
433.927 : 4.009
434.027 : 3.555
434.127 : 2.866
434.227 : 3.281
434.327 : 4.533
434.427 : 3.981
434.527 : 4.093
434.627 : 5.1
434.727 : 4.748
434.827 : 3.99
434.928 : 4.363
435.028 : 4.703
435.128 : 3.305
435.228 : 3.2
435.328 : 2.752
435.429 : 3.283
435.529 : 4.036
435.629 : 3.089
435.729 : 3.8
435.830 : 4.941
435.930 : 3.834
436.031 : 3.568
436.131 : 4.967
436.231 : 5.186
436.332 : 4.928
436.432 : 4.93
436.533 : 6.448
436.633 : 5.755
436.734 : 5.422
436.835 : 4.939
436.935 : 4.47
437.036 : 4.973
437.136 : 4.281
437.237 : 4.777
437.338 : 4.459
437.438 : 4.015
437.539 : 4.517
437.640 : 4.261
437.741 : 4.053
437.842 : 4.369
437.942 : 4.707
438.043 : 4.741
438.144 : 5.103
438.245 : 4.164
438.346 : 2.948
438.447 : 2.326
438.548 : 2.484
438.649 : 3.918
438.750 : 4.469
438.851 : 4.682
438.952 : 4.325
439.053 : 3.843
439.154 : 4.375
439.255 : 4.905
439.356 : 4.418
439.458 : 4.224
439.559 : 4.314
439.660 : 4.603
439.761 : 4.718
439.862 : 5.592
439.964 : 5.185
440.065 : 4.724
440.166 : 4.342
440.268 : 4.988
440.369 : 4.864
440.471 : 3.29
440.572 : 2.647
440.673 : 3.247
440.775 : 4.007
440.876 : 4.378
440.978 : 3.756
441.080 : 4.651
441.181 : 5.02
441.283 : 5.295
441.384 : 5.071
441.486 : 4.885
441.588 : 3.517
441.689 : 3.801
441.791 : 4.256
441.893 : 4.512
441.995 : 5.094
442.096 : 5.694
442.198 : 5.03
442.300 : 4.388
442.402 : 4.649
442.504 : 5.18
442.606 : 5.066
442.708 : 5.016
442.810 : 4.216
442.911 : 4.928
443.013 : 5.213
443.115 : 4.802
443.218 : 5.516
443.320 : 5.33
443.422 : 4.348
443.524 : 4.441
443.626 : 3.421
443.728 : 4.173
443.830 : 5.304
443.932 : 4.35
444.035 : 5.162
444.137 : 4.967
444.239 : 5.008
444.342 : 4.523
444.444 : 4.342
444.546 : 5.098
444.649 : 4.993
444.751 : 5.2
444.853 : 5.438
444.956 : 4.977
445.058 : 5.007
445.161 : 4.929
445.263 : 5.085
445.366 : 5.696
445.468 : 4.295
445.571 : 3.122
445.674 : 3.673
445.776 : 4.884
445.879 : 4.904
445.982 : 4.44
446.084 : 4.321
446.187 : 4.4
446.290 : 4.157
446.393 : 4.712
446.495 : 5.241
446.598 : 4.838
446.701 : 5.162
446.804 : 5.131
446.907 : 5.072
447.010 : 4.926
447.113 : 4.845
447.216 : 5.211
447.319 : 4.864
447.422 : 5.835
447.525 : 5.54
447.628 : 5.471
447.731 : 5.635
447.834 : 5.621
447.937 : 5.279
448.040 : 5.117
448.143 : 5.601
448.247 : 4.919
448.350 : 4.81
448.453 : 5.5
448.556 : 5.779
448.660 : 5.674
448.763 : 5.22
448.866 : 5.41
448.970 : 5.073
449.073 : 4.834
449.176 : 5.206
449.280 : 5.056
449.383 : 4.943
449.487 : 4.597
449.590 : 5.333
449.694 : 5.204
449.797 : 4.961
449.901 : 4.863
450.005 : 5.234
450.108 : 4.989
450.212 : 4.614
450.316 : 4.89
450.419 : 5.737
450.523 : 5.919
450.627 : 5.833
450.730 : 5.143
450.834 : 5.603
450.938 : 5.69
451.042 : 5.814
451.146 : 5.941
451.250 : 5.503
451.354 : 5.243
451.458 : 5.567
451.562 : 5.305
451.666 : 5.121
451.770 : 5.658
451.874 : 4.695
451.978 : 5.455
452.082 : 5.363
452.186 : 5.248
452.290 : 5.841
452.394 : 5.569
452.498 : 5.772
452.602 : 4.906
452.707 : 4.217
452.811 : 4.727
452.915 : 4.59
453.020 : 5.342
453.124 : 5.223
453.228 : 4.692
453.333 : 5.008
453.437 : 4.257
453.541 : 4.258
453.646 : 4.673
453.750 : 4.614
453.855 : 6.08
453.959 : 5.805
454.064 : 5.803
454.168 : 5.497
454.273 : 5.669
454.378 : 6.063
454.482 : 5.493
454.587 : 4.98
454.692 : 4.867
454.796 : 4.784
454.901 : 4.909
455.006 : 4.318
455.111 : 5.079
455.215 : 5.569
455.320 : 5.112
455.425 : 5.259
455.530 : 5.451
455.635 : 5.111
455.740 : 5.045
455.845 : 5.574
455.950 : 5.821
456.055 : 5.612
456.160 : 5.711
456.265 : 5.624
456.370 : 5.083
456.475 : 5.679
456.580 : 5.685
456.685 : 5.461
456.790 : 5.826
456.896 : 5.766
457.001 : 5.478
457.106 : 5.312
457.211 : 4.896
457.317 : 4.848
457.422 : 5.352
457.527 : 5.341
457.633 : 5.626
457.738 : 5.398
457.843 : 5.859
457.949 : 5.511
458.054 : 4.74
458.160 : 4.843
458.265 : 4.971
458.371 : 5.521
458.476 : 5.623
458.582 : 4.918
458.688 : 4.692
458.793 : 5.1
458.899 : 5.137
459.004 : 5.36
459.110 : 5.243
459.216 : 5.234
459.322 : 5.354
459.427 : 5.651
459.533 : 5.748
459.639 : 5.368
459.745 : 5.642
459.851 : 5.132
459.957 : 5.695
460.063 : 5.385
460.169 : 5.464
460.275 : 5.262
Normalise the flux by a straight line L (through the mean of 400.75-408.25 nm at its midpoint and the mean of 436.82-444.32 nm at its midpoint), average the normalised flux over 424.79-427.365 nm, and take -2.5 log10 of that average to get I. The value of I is 0.15 mag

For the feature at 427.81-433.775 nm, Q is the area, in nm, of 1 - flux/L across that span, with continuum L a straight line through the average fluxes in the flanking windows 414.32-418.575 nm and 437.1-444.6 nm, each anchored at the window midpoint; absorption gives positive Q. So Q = 0.870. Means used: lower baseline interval 4.28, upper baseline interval 4.48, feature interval 3.76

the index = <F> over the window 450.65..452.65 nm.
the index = 5.45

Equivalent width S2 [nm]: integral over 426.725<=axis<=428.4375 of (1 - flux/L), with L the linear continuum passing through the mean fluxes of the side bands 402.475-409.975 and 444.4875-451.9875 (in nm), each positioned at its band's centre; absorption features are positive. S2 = 0.35 nm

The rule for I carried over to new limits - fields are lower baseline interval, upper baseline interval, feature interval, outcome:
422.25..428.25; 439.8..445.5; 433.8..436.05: 0.11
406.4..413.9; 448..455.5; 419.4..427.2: 0.15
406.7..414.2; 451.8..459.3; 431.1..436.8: 0.12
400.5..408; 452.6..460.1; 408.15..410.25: -0.12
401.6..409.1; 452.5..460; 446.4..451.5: -0.04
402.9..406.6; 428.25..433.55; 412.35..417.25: -0.15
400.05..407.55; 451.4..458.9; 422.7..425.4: 0.16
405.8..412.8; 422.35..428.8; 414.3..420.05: -0.07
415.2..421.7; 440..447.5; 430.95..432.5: 0.11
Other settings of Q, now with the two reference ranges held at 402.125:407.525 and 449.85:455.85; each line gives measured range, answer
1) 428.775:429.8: 0.20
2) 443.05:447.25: 0.21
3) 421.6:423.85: 0.29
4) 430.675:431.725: 0.37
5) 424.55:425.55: 0.15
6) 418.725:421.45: 0.13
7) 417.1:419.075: 0.05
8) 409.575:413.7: -0.15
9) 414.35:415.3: 0.03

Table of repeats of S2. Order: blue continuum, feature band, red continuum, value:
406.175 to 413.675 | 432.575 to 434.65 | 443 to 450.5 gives 0.21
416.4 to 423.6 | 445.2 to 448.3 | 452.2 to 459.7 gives 0.02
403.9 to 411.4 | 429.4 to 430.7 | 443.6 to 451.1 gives 0.43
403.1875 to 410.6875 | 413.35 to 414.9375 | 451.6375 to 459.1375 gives 0.05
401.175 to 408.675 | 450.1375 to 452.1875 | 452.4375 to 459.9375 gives -0.12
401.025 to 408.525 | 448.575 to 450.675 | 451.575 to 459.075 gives -0.04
